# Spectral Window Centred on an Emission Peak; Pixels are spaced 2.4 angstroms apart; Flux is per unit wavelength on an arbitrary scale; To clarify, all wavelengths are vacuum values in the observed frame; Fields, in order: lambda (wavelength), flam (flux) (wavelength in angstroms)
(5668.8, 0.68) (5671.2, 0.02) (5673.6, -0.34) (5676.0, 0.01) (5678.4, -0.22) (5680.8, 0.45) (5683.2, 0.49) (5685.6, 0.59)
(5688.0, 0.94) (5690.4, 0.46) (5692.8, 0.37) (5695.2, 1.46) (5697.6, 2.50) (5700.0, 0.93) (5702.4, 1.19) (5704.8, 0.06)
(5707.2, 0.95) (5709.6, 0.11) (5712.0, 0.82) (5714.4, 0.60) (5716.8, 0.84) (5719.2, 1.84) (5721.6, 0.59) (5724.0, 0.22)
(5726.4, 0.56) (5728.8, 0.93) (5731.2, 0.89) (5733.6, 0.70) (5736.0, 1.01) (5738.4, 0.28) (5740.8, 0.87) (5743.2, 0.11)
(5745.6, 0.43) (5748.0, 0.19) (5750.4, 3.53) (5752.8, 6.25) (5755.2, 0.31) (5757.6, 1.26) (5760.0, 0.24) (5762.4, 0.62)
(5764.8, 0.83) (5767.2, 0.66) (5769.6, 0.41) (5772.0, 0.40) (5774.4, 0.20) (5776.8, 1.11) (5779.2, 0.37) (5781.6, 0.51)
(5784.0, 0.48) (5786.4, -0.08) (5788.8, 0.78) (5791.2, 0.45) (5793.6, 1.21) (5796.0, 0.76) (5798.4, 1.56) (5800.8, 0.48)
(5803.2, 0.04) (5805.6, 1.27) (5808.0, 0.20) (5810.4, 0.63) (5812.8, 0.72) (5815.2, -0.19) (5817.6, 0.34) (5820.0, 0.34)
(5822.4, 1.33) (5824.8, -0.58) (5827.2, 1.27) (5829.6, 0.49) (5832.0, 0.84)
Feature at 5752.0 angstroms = [O III]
